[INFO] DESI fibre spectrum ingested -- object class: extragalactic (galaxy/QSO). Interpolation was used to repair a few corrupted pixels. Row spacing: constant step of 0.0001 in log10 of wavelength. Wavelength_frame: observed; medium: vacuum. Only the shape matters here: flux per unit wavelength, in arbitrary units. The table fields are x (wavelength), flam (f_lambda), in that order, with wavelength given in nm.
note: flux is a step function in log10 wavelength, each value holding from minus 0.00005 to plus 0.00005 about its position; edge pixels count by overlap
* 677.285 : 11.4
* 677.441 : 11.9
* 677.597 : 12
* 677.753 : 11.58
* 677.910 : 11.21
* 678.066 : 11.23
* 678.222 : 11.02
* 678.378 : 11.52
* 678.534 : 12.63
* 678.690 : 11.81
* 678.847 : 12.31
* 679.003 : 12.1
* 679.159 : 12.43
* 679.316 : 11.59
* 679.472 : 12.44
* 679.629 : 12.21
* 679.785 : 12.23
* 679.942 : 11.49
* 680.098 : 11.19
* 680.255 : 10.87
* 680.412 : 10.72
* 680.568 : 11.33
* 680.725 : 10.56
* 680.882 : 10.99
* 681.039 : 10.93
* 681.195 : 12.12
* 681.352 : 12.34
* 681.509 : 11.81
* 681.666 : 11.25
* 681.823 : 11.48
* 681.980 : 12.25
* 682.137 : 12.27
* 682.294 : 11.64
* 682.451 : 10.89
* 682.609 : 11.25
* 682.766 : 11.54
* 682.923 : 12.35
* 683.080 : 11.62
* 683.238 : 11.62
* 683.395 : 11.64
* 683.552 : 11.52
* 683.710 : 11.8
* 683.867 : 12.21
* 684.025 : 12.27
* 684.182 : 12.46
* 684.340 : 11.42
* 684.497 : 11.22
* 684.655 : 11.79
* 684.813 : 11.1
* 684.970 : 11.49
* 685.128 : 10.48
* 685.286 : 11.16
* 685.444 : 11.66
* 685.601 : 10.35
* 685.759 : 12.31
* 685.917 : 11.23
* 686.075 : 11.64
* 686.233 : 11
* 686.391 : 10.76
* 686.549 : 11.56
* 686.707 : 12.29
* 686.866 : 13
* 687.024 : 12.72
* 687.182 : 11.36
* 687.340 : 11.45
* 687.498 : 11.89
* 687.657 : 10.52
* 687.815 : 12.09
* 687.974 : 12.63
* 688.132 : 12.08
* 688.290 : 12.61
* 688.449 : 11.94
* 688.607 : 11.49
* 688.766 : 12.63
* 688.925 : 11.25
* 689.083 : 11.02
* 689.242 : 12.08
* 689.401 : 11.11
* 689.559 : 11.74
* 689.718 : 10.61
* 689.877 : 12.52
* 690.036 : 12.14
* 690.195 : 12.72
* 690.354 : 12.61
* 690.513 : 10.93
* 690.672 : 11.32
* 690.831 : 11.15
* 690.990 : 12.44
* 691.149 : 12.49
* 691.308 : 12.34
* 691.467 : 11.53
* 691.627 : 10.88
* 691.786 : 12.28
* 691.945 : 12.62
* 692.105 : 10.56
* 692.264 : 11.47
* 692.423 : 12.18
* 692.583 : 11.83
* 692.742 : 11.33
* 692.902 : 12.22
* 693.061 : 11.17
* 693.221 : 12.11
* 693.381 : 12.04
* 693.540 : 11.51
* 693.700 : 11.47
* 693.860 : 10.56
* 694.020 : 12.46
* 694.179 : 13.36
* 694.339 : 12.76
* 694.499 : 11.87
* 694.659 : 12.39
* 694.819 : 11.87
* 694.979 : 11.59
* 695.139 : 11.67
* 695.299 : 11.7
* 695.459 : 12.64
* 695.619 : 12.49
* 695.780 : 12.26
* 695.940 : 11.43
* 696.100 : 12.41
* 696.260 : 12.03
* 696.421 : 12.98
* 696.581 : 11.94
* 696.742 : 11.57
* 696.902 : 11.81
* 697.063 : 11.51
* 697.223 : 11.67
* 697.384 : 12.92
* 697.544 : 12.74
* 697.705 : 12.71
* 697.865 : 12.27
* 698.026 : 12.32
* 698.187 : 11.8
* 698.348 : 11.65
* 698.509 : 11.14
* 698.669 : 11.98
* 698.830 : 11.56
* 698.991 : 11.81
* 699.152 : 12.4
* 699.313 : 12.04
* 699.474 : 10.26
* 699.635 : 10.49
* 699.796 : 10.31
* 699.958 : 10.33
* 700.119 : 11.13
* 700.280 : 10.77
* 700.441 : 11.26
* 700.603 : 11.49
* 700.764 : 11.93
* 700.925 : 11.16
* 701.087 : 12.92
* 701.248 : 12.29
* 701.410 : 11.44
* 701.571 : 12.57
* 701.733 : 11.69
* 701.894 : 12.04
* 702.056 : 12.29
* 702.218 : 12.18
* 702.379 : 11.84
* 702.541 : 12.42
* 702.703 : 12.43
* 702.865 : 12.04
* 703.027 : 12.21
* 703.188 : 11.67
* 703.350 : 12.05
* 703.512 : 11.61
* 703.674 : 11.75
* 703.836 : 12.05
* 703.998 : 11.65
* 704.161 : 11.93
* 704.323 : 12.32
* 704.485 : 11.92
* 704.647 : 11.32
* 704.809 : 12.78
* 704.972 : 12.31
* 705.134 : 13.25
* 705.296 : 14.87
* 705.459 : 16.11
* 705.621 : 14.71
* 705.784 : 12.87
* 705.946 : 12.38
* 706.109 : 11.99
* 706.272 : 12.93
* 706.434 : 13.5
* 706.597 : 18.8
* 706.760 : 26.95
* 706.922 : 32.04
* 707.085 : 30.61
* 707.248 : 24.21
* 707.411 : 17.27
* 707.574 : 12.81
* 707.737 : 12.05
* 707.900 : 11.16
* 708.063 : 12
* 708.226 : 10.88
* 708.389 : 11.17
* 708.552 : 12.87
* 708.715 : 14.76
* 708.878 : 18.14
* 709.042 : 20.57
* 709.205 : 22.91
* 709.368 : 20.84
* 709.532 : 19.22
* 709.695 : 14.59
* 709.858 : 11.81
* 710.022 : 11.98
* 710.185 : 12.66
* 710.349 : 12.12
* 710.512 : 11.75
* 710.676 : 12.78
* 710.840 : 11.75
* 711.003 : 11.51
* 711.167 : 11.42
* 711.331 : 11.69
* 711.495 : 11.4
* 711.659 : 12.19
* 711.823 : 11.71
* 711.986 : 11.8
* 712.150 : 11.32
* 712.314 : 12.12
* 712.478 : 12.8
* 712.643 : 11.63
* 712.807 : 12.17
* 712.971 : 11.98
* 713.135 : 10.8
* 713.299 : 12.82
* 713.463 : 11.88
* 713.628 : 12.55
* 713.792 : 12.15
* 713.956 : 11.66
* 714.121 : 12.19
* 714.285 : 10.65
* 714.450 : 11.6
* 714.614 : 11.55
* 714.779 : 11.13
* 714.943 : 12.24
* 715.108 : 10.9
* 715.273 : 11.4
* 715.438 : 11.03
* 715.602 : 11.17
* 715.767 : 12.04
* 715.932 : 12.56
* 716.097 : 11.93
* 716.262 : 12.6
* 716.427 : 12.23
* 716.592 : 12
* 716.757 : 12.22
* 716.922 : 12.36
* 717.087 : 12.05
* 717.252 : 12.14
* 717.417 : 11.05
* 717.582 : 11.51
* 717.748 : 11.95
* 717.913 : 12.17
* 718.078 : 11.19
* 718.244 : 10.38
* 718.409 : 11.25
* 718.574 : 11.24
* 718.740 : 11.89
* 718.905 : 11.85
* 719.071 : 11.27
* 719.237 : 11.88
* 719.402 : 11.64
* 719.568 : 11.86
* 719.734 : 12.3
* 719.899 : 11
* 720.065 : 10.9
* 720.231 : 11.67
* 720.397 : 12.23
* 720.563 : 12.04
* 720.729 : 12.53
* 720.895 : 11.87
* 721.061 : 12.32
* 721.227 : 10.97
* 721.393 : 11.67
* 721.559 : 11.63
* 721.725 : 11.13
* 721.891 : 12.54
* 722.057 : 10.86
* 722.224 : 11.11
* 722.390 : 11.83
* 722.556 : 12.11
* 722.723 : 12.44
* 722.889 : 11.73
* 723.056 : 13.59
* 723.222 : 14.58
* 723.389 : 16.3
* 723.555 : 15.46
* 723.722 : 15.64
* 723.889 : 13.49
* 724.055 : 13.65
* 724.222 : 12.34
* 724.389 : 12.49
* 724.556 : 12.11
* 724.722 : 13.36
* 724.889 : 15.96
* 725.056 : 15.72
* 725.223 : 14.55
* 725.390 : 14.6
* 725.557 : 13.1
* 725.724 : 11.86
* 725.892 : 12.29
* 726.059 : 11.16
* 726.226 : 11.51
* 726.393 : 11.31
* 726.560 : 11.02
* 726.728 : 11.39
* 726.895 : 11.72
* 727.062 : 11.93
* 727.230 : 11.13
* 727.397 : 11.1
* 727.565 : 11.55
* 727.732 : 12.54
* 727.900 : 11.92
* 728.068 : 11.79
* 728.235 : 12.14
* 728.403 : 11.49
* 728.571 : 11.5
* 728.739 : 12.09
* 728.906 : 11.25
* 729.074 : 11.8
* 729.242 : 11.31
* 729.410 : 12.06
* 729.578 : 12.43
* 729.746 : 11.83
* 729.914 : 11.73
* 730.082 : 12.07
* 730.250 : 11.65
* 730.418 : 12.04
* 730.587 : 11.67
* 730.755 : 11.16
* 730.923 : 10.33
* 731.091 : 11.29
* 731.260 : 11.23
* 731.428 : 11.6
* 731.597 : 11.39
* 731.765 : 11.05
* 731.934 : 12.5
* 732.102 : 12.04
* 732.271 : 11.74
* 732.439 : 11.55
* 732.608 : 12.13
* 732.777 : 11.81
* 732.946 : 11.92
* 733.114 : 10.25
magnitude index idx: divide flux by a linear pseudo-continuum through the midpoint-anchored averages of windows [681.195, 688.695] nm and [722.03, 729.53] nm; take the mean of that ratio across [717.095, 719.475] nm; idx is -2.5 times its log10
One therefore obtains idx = 0.08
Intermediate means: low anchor 11.7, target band 11.5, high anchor 12.6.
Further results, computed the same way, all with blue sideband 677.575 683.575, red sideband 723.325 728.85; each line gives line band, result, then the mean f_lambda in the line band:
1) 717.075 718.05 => 0.07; 11.8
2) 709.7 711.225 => 0.02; 12.1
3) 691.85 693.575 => 0.02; 11.7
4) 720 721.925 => 0.07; 11.8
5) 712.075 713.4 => 0.04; 12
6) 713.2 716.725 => 0.06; 11.8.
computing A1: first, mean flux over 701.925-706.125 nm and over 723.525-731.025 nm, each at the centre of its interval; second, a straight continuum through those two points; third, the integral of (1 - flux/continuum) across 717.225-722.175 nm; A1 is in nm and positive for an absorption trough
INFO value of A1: 0.301 nm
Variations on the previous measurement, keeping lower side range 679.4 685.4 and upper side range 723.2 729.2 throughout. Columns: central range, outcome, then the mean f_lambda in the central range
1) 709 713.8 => -0.34 nm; 13.2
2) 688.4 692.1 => -0.01 nm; 11.8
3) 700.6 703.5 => 0.01 nm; 12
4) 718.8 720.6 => 0.12 nm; 11.7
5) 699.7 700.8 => 0.10 nm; 11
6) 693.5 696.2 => -0.03 nm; 12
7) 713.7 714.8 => 0.07 nm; 11.6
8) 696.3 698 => -0.04 nm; 12.2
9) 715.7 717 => 0.02 nm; 12.2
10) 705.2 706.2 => -0.13 nm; 13.8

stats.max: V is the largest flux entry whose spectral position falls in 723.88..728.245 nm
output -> 15.96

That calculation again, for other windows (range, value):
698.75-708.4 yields 32.04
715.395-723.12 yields 13.59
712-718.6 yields 12.82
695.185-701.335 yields 12.98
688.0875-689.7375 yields 12.63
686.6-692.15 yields 13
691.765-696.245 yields 13.36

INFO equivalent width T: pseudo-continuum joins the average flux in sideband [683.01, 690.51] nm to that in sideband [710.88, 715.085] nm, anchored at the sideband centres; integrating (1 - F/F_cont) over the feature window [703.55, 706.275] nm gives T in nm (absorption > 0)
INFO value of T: -0.23 nm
